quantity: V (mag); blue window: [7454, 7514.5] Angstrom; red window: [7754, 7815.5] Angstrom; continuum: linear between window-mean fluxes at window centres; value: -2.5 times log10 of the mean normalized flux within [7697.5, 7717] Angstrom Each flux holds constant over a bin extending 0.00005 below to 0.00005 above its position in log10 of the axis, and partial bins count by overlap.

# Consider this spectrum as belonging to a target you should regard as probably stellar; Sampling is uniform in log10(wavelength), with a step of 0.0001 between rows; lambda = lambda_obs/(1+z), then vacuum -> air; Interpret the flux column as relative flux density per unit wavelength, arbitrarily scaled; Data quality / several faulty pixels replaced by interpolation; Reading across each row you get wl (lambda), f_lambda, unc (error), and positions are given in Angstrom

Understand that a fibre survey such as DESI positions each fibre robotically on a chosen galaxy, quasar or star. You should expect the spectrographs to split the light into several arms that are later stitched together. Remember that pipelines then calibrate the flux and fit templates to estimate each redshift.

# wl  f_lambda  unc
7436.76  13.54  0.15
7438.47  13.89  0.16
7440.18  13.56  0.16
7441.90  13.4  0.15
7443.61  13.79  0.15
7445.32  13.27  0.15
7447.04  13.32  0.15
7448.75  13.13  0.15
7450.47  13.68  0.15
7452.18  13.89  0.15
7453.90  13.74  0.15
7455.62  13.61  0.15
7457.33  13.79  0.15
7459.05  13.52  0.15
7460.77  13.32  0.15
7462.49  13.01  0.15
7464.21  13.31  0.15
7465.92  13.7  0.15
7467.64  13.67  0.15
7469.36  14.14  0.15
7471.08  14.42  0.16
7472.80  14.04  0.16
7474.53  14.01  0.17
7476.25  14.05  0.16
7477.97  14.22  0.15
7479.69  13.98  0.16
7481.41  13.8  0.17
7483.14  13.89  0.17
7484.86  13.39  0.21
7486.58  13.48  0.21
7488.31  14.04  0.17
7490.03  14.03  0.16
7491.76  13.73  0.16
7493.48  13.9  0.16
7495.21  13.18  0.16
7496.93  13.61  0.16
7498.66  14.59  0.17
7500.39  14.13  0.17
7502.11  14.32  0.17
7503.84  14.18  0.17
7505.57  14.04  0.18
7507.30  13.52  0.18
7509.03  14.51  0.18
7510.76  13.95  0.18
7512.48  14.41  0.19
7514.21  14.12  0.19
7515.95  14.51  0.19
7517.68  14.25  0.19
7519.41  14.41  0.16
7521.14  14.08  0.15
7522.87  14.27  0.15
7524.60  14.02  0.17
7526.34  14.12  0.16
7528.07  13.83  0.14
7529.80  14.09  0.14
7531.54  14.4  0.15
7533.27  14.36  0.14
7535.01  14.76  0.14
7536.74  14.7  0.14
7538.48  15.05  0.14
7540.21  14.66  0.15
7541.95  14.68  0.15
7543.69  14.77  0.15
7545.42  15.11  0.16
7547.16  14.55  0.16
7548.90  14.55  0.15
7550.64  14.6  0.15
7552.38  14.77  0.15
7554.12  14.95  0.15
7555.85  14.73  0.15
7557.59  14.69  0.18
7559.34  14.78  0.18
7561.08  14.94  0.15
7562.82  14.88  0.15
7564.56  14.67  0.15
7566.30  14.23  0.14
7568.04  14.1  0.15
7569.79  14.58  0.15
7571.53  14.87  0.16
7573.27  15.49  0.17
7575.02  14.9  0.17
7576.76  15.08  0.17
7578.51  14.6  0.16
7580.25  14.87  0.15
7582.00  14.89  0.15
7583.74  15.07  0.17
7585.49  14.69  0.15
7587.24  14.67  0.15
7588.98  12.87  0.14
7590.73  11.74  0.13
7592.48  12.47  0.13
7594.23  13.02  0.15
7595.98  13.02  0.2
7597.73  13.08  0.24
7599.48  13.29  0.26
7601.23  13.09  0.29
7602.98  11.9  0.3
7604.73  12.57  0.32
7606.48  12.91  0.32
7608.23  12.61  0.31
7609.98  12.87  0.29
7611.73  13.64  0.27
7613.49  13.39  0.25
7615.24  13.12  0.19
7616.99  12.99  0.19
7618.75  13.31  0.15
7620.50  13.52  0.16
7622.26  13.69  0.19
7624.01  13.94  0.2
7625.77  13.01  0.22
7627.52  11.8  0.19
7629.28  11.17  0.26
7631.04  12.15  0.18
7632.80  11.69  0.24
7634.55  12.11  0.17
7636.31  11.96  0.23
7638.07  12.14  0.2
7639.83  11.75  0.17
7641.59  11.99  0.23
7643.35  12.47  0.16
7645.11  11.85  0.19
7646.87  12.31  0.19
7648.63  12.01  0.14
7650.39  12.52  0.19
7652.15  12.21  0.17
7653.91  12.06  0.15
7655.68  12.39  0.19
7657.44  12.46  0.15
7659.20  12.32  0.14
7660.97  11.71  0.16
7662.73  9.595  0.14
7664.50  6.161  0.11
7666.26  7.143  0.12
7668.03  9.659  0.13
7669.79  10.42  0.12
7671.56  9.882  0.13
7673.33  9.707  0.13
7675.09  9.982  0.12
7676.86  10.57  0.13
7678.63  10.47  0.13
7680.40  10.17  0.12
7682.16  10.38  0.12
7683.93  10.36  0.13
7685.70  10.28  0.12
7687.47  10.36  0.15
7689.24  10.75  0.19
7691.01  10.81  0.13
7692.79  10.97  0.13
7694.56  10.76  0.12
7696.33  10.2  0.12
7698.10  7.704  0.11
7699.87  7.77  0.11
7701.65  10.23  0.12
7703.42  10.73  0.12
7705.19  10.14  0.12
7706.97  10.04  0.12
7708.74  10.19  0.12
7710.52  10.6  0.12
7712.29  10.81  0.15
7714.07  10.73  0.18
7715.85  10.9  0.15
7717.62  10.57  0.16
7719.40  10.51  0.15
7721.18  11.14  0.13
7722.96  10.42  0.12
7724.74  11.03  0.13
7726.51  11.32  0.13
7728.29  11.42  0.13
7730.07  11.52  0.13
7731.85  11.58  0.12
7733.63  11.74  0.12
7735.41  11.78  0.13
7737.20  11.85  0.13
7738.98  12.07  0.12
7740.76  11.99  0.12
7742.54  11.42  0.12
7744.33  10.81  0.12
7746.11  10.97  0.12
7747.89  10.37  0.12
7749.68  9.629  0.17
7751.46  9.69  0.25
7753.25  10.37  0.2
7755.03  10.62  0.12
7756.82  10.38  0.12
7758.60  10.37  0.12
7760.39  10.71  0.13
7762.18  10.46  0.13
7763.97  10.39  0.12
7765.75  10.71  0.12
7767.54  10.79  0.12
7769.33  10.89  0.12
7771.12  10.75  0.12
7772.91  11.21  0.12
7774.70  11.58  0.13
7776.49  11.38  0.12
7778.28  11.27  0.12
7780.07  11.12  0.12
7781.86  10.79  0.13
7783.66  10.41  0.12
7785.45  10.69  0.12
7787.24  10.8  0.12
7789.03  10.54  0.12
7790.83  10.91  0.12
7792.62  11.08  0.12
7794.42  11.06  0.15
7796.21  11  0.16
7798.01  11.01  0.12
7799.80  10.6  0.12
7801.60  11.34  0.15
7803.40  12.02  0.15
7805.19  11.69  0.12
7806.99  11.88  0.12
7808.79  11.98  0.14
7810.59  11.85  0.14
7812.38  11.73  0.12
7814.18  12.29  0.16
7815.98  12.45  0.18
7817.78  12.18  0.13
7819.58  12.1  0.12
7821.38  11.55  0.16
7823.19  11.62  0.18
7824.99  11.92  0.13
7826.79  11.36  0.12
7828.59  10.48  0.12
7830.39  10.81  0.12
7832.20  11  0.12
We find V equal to 0.18 mag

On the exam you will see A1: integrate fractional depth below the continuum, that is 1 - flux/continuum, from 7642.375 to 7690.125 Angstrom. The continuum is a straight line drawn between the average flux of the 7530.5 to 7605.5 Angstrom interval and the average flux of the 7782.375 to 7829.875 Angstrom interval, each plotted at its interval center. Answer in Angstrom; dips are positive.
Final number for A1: 8.6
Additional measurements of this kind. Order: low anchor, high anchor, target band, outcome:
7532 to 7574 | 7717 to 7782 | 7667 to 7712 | 7.4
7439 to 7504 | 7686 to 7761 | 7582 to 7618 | -3.0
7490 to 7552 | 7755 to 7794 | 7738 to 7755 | 0.6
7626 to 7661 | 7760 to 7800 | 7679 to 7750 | 4.7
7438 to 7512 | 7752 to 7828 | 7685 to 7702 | 2.8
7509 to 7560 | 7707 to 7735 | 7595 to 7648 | 0.8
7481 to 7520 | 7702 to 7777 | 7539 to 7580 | -4.7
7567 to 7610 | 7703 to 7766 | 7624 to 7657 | 1.5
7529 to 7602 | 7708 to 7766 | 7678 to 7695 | 2.0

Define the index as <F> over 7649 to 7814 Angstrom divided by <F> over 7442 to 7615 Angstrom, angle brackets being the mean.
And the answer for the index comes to 0.77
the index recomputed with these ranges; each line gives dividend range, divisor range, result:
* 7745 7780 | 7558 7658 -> 0.81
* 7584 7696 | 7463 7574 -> 0.83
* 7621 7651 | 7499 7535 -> 0.87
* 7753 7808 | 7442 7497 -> 0.80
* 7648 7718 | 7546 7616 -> 0.74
